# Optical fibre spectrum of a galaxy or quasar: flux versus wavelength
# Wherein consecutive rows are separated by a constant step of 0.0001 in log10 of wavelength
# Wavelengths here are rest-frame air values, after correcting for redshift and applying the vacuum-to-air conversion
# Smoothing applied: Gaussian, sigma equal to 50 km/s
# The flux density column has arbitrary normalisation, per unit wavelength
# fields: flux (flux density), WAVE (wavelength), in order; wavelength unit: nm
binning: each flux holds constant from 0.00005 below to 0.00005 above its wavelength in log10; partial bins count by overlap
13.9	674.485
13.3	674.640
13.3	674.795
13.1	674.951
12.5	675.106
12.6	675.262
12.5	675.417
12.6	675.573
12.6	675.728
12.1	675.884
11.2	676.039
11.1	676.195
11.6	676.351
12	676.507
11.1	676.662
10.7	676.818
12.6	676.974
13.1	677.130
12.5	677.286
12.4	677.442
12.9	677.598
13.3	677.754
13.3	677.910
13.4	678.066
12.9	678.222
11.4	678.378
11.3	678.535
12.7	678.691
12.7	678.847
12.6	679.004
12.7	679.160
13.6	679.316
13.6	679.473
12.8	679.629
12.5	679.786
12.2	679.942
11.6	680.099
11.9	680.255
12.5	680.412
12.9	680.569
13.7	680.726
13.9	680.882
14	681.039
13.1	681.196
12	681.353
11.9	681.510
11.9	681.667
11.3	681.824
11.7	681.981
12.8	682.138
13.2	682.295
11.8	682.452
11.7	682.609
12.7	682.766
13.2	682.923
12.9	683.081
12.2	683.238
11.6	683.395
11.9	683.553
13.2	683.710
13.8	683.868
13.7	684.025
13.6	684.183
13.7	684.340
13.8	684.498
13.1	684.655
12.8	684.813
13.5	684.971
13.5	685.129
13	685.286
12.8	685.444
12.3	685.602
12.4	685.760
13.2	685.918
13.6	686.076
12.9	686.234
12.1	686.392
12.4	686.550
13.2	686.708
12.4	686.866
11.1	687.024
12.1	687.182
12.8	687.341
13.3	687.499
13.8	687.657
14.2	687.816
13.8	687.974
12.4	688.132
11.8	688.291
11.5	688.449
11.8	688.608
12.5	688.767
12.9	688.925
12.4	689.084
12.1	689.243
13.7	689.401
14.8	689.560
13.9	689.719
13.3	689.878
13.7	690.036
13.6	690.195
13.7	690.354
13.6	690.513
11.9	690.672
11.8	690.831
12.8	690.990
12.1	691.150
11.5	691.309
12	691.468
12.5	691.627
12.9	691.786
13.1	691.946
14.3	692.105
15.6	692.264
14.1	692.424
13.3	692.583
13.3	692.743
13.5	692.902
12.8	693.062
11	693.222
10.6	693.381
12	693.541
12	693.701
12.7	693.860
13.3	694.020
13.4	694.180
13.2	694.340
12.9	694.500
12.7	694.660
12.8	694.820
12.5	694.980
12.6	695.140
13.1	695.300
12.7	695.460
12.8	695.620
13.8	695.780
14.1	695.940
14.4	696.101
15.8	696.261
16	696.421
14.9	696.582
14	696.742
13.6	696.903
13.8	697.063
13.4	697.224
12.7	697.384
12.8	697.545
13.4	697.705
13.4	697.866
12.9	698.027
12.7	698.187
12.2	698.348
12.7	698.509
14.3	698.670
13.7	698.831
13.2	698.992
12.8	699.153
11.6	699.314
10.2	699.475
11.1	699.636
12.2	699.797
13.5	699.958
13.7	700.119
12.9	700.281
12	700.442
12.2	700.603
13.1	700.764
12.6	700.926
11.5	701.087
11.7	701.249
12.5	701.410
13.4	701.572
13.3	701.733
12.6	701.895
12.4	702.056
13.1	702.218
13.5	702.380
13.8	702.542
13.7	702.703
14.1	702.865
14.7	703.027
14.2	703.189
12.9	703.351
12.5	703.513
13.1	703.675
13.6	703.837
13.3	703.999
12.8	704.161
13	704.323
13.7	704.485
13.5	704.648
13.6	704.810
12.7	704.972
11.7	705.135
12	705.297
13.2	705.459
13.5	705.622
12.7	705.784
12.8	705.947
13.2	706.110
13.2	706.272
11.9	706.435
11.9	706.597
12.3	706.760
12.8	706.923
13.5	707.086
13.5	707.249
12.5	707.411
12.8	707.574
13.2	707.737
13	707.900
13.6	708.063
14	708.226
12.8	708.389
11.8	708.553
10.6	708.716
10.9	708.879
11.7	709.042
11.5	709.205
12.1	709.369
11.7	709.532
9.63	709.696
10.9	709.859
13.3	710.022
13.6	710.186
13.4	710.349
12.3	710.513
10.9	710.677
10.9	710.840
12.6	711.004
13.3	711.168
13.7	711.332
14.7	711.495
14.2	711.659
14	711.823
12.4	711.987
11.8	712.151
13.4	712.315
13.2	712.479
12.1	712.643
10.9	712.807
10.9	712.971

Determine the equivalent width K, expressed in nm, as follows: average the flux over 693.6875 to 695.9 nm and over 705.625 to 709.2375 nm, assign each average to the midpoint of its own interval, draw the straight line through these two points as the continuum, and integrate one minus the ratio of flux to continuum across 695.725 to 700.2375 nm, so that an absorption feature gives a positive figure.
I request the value -0.16 nm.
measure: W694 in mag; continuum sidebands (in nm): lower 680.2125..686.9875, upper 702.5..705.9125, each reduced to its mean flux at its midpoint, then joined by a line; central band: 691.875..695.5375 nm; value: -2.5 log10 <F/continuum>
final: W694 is 0.01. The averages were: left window 12.8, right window 13.2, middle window 12.9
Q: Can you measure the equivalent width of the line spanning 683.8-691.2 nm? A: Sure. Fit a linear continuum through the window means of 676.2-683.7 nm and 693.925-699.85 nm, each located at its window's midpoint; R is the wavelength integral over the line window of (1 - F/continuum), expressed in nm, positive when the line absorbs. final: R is -0.103 nm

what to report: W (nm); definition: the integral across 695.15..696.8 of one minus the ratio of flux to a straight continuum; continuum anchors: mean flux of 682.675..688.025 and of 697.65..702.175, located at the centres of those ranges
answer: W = -0.179 nm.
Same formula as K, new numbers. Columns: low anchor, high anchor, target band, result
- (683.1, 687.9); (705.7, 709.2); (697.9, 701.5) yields 0.05 nm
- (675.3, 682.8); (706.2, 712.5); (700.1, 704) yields -0.16 nm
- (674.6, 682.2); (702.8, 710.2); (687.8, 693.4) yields -0.15 nm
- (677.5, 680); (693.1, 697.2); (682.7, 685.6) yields -0.03 nm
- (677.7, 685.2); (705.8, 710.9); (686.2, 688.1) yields -0.03 nm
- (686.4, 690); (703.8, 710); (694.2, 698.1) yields -0.25 nm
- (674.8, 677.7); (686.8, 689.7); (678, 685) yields -0.14 nm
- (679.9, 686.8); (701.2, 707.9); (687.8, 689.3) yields 0.04 nm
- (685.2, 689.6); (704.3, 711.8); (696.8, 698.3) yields -0.06 nm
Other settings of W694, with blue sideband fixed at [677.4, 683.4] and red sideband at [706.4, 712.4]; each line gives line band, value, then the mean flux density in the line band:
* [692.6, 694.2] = 0.010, 12.5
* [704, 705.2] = -0.042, 13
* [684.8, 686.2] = -0.036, 13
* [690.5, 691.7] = 0.033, 12.2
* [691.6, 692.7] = -0.096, 13.7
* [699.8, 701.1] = -0.015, 12.7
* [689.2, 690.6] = -0.088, 13.6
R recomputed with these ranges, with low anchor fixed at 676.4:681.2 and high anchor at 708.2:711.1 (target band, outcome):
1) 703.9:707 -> -0.219 nm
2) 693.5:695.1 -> -0.066 nm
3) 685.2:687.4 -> -0.026 nm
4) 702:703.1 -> -0.144 nm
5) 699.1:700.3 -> -0.008 nm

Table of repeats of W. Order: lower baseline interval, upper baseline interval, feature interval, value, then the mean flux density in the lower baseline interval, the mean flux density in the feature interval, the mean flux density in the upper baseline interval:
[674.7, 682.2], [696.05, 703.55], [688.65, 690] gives -0.038 nm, 12.5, 13.2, 13.1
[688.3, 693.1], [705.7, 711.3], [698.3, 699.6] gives 0.018 nm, 13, 12.5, 12.4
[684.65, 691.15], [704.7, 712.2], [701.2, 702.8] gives -0.046 nm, 12.9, 13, 12.6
